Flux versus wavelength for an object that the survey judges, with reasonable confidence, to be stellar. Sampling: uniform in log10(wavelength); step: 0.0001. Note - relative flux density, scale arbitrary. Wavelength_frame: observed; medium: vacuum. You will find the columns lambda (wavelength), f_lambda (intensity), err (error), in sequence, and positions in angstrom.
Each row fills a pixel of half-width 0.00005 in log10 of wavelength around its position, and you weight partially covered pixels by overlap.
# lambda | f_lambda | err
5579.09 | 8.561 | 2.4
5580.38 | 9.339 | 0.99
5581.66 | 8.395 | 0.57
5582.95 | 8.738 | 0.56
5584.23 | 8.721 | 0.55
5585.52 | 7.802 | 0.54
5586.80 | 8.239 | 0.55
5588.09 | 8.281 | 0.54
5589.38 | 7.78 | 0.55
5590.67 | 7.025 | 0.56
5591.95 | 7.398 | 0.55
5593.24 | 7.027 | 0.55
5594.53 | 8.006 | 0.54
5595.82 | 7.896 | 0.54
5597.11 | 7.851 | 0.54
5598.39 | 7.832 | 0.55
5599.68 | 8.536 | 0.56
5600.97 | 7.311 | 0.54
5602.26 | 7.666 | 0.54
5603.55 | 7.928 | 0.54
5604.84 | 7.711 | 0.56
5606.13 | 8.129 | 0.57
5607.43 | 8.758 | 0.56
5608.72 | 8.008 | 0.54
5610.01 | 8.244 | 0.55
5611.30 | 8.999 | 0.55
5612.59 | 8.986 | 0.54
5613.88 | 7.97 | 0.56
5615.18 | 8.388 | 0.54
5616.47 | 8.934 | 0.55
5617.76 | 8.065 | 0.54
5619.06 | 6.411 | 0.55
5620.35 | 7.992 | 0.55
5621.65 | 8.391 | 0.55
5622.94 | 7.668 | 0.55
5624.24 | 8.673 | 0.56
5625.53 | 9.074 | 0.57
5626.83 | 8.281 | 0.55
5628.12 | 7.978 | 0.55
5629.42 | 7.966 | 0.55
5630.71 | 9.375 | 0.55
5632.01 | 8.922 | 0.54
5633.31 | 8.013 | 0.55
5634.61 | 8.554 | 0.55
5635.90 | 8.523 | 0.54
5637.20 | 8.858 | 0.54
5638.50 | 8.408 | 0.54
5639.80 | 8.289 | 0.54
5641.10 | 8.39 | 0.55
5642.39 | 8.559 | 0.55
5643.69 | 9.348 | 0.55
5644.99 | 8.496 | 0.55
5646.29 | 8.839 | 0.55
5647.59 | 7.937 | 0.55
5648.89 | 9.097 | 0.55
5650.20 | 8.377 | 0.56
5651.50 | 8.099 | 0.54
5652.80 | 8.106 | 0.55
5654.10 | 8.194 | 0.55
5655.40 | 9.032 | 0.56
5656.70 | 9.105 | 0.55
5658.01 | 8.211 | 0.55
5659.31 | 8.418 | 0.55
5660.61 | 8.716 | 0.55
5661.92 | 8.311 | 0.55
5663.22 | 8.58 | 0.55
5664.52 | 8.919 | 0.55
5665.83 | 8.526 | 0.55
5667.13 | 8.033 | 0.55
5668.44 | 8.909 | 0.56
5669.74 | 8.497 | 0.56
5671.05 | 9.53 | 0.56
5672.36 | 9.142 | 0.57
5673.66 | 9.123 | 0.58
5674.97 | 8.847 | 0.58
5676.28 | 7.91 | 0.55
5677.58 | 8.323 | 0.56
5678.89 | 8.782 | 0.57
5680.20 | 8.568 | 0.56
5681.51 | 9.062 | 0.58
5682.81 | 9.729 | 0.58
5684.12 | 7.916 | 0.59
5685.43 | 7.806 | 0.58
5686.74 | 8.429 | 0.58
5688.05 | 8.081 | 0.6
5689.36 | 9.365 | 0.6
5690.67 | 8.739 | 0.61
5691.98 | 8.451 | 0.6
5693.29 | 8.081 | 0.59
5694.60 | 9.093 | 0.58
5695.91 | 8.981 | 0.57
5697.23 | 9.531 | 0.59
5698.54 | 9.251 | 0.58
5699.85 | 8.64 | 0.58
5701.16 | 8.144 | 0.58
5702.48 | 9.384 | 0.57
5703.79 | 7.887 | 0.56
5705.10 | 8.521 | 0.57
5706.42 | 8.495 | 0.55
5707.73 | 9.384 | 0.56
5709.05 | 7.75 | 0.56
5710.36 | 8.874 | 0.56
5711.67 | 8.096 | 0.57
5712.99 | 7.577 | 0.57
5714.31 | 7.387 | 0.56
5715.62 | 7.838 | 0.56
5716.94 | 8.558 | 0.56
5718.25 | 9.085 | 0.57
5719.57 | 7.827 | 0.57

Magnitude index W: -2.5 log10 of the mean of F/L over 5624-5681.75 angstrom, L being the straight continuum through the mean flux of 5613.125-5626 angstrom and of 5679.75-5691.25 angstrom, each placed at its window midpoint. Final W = -0.03 mag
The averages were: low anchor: 8.15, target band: 8.59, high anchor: 8.64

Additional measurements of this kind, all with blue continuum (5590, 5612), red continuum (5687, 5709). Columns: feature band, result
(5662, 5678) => -0.026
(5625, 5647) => -0.049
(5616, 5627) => -0.009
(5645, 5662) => -0.020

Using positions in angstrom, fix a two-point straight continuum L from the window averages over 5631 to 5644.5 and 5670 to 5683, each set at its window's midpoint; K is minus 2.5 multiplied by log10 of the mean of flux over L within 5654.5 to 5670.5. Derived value 0.02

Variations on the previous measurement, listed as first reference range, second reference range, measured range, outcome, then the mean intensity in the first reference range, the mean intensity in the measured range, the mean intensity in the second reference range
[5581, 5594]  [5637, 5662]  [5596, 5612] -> 0.00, 7.94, 8.08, 8.54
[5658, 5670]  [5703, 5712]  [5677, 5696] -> -0.02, 8.53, 8.62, 8.46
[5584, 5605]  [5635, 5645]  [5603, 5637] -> -0.01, 7.81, 8.31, 8.62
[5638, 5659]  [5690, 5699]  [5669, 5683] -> -0.01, 8.53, 8.84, 8.87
